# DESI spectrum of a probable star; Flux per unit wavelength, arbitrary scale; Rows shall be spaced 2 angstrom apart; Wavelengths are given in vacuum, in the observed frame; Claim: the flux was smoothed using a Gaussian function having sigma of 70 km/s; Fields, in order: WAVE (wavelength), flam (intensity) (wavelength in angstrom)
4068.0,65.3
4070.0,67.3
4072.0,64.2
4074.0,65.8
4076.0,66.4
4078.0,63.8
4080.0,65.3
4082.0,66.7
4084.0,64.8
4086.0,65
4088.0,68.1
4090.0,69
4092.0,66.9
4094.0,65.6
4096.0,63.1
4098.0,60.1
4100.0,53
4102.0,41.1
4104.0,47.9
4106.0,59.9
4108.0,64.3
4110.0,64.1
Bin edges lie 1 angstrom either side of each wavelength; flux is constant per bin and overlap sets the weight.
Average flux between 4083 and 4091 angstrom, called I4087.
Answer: 66.7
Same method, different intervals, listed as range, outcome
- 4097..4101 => 56.5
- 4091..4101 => 61.7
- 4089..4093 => 68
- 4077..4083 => 65.3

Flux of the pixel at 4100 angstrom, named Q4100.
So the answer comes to 53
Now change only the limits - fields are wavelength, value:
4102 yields 41.1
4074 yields 65.8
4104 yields 47.9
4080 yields 65.3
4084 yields 64.8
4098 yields 60.1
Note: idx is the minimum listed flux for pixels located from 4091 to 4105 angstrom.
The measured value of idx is 41.1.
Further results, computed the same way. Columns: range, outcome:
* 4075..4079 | 63.8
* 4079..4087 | 64.8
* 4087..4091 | 68.1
